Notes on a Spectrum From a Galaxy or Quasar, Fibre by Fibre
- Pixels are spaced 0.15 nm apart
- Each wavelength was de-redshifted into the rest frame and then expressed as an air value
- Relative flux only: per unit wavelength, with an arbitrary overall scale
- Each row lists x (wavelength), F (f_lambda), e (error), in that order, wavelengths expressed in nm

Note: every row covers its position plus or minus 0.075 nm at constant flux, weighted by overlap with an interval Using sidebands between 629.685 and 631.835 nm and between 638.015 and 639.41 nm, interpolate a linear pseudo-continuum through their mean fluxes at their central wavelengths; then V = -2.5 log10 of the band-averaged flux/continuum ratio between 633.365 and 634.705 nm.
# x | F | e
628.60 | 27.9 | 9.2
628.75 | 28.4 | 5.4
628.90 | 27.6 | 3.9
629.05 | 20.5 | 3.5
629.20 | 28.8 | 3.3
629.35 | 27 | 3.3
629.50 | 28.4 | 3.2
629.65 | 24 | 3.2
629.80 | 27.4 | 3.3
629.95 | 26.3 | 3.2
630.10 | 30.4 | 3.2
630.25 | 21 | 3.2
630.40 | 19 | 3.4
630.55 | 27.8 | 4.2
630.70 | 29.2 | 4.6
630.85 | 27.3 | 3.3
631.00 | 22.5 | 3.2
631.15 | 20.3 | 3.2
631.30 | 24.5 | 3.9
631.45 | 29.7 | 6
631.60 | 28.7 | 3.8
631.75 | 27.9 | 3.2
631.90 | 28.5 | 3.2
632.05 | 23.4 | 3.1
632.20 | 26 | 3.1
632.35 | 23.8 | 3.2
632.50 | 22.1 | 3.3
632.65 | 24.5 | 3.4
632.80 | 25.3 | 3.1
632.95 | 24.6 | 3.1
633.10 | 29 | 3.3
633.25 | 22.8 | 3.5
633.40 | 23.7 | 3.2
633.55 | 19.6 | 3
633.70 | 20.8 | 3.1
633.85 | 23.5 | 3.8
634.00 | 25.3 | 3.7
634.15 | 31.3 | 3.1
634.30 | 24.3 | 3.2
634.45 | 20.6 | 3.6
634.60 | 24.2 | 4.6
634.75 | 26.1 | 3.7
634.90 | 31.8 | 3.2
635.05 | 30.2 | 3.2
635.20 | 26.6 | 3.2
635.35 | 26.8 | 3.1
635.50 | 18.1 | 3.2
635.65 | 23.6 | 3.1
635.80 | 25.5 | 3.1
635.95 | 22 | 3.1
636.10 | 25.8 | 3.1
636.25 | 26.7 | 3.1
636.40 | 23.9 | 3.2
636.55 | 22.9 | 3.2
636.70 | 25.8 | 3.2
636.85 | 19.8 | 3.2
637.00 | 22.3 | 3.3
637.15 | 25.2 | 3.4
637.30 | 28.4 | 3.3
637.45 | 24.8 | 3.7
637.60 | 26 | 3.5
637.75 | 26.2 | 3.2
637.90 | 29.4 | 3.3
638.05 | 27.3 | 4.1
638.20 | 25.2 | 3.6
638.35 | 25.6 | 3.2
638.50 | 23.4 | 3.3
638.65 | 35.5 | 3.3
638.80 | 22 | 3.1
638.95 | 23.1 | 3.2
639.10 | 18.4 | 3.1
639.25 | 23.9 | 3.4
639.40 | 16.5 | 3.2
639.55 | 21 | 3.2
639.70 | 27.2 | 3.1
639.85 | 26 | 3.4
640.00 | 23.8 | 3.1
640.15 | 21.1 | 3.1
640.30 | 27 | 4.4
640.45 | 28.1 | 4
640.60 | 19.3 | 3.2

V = 0.07 mag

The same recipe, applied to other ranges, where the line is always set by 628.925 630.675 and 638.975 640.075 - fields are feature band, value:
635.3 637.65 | -0.034 mag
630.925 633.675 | 0.004 mag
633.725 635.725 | -0.062 mag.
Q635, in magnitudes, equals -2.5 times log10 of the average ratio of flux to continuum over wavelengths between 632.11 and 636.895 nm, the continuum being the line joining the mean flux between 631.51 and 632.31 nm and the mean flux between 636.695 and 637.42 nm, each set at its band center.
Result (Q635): 0.04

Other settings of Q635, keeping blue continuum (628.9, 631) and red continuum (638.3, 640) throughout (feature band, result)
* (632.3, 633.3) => 0.03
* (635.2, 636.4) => 0.02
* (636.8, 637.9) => -0.04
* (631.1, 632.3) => -0.03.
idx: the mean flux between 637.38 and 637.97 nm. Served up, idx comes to 26.6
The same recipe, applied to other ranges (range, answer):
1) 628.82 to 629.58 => 26.5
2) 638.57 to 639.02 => 26.9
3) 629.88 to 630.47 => 24.2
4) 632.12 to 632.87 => 24.3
